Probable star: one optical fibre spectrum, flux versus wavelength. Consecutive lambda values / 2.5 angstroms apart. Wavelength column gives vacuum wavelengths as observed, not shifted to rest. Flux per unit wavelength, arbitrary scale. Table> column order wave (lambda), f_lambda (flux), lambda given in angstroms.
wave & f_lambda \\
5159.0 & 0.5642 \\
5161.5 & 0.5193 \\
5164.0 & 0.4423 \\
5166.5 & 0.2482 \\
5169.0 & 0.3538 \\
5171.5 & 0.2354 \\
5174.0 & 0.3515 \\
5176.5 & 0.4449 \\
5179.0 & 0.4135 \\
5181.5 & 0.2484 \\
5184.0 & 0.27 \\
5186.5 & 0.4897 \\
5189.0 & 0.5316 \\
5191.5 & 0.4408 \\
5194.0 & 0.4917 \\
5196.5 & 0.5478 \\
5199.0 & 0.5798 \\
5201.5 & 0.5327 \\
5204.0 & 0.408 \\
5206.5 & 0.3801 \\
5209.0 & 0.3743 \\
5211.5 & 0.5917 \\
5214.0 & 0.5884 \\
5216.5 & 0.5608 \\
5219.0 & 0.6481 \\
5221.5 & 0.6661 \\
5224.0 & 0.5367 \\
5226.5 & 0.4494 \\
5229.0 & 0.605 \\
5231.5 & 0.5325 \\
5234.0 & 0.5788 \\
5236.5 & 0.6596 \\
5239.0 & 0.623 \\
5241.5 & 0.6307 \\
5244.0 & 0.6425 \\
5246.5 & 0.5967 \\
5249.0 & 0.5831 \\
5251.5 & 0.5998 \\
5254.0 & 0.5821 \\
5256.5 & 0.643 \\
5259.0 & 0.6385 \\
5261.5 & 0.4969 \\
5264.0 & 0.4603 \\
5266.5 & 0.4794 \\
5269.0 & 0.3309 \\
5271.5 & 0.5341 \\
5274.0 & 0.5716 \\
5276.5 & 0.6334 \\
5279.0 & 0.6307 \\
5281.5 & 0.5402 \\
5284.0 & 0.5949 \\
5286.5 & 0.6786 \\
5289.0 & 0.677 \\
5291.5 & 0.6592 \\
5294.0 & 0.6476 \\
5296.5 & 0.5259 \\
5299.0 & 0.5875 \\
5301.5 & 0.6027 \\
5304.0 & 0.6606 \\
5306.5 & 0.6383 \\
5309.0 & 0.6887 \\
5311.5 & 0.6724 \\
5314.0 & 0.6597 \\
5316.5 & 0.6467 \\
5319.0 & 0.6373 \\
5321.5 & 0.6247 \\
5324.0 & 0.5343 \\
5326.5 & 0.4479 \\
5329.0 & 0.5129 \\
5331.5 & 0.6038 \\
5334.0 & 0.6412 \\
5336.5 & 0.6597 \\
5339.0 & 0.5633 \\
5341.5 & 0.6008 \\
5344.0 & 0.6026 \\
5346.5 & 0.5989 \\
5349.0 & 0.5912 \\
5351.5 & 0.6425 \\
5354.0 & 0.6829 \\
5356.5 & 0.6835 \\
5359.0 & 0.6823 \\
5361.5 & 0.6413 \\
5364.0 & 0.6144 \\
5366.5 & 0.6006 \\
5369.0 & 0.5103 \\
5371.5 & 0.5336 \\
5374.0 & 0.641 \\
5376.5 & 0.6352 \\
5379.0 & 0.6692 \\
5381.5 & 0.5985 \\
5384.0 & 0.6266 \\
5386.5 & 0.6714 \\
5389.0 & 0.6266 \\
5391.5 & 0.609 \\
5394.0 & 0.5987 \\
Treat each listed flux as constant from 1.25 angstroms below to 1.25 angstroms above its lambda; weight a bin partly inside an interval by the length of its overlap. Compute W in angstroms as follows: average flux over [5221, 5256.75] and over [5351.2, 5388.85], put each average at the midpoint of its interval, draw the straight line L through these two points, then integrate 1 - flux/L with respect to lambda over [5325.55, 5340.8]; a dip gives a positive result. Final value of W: 1.1 angstroms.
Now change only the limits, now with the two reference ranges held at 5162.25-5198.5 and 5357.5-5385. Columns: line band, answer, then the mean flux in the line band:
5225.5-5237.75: -2.95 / 0.567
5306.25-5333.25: -2.43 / 0.606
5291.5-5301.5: -1.28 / 0.598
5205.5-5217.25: -1.74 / 0.499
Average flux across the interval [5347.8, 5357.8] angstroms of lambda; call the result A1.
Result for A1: 0.65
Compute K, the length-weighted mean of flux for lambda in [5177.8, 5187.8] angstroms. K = 0.356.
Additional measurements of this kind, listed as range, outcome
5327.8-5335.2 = 0.586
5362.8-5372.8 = 0.565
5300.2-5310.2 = 0.647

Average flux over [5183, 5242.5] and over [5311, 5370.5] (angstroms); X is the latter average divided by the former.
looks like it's 1.1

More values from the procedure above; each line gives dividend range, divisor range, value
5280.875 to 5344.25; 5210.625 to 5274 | 1.07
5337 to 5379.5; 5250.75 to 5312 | 1.05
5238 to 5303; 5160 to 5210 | 1.40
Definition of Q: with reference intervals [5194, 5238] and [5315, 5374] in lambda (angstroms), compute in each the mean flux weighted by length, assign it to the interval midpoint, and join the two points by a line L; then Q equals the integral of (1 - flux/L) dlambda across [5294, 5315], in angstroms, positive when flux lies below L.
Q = -1.64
